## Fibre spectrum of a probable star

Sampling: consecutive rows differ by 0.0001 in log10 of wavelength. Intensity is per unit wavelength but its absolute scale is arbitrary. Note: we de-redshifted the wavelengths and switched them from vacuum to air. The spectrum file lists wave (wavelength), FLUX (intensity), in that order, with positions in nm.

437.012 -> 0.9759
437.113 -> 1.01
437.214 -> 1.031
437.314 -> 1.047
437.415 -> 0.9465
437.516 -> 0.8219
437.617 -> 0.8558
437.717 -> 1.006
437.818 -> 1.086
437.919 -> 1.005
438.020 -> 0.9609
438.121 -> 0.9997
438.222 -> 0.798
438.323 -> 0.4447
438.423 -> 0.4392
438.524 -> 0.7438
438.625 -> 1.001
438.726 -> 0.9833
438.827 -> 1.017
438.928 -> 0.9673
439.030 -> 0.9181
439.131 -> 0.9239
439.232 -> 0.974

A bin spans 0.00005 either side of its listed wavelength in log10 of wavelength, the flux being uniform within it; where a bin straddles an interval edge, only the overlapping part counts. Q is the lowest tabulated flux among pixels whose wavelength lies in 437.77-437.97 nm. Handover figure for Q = 1.005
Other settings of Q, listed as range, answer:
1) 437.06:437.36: 1.01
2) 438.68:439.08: 0.9181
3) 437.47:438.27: 0.798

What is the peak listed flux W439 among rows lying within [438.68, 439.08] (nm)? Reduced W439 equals 1.017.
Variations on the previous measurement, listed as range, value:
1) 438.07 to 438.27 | 0.9997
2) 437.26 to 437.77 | 1.047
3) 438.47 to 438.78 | 1.001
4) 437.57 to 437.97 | 1.086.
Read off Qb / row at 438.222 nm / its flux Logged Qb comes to 0.798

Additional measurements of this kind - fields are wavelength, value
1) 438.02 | 0.9609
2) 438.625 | 1.001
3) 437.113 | 1.01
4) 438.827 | 1.017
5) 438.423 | 0.4392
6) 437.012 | 0.9759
